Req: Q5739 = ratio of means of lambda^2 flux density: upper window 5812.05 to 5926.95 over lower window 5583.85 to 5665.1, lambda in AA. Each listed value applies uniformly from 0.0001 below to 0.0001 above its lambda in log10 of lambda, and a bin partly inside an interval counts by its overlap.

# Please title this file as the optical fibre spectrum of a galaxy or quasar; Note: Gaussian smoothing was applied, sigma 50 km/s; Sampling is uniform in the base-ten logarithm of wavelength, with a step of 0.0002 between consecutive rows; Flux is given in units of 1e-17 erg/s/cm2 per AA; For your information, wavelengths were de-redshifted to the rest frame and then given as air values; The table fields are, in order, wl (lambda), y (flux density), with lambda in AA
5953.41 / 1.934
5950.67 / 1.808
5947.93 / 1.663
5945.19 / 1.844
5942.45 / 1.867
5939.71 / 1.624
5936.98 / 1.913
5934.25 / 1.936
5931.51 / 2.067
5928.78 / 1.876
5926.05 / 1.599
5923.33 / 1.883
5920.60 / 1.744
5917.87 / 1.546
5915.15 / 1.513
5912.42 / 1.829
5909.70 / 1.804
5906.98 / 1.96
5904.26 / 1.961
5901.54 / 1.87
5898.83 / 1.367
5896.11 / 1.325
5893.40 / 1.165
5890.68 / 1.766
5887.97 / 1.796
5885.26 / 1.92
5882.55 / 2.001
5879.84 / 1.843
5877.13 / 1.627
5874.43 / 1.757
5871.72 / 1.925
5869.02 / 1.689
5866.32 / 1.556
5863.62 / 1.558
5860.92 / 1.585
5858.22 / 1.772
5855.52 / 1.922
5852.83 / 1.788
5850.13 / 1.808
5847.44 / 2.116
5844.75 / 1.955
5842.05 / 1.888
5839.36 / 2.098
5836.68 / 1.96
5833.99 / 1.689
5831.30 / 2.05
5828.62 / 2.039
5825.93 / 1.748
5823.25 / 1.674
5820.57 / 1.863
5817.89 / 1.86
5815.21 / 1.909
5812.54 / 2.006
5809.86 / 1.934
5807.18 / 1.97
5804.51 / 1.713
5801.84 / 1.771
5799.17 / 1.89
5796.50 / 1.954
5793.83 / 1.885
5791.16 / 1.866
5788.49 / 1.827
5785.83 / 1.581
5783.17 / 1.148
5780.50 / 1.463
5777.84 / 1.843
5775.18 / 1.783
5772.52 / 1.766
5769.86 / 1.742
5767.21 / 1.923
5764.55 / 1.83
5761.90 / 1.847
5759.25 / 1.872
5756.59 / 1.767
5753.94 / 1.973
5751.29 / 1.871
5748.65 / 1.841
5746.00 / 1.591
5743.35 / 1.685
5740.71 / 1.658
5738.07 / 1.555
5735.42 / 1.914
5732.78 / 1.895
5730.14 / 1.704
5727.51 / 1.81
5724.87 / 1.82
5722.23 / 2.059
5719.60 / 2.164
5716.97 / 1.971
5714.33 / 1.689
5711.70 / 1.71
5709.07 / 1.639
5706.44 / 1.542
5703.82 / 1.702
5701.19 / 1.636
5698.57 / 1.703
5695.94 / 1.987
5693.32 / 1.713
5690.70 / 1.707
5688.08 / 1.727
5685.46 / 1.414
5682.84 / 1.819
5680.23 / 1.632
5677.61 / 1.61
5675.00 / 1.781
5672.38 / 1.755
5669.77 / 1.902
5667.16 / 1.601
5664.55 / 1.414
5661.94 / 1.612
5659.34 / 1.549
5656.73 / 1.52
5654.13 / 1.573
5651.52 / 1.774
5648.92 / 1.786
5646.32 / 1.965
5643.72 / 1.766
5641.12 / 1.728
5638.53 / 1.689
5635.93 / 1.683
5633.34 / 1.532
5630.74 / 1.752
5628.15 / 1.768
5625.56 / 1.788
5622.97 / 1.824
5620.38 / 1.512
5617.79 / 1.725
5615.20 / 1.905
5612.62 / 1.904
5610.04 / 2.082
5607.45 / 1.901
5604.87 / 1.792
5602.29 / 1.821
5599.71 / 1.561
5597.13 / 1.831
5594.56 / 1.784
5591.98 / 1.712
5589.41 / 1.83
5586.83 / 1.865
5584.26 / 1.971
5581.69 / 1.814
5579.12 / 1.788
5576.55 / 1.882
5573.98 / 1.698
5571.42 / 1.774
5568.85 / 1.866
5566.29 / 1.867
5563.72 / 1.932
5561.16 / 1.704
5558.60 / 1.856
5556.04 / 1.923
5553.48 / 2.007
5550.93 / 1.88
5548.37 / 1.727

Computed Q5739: 1.1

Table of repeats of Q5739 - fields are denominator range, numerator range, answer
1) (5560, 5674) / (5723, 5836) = 1.08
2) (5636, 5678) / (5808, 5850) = 1.20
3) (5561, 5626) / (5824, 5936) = 1.09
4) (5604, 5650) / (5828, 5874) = 1.12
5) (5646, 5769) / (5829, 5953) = 1.09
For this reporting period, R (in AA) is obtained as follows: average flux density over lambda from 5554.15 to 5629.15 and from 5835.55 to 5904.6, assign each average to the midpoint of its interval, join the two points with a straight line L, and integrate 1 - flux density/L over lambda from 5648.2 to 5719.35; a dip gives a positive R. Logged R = 4.4 AA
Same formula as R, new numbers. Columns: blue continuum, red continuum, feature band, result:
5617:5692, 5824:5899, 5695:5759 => -2.5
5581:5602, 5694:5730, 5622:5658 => 1.5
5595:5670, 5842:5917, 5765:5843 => -3.5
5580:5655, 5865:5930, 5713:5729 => -1.4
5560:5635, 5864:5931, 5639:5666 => 1.8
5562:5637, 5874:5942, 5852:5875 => 0.4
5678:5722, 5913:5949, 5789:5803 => -0.9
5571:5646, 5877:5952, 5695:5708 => 0.5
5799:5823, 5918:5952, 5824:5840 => -0.5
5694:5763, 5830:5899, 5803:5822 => -1.2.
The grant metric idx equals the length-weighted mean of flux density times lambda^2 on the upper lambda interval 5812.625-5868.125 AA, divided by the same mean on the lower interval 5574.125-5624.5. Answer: 1.1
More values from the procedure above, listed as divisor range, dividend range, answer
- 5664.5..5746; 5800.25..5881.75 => 1.10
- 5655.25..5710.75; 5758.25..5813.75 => 1.11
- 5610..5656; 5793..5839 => 1.14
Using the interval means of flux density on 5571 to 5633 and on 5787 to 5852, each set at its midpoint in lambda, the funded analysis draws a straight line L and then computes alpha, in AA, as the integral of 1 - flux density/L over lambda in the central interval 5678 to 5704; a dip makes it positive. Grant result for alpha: 1.9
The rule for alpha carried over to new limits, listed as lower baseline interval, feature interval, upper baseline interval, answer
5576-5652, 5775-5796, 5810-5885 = 1.7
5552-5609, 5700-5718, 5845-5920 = 0.9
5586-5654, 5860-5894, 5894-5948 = 0.7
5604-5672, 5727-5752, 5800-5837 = 0.8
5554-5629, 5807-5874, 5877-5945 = -3.1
